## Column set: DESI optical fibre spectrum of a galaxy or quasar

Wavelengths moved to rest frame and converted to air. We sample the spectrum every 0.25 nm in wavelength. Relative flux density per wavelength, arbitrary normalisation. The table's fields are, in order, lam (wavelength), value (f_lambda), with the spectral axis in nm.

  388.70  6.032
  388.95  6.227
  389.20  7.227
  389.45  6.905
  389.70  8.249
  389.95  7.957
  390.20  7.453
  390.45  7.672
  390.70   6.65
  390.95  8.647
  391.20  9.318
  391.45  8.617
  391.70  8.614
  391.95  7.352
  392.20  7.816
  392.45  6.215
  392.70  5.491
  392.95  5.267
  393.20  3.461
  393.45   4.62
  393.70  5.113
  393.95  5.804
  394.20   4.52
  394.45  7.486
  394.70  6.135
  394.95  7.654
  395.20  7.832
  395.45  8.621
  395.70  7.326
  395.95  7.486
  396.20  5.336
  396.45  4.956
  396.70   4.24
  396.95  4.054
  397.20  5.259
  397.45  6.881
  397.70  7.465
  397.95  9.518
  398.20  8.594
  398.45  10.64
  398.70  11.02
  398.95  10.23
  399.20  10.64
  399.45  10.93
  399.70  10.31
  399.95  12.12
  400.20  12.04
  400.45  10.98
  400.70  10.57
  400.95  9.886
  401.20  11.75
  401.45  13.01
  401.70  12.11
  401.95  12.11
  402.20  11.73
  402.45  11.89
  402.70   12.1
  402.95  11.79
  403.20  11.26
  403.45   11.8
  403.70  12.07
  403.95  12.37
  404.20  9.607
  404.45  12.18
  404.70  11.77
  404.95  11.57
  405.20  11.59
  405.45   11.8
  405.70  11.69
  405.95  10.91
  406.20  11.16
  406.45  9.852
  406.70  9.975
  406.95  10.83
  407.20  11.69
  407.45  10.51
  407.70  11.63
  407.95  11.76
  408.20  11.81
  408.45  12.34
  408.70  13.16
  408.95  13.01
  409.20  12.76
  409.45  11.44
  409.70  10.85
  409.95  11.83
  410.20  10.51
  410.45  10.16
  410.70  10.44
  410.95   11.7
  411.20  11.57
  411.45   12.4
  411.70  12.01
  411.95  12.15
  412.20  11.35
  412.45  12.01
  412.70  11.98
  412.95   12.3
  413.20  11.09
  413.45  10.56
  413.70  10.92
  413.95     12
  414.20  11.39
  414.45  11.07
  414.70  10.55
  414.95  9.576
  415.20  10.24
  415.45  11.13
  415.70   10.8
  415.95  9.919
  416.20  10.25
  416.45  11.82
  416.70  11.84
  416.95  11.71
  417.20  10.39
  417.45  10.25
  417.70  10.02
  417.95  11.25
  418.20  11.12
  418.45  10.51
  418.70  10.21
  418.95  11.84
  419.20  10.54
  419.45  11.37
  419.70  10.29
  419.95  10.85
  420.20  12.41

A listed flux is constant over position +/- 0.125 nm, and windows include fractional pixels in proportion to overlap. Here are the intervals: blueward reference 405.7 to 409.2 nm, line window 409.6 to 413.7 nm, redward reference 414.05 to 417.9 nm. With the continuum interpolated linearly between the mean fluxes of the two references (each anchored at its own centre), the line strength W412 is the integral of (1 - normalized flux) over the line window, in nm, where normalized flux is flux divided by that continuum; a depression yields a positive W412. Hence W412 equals -0.110 nm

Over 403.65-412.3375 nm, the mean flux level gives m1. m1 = 11.5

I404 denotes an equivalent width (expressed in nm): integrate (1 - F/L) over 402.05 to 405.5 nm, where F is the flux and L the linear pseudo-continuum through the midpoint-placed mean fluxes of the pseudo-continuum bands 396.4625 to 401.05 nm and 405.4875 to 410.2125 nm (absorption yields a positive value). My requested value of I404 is -0.42 nm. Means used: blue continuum 9.08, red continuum 11.5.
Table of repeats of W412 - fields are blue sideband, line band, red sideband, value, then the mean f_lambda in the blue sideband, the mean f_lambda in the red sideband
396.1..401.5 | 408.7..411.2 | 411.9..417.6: -0.247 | 9.07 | 11.1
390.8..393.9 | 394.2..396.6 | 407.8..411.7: 0.232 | 6.69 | 11.7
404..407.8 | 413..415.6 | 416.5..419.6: 0.025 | 11.1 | 10.9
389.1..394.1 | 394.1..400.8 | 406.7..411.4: 0.220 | 6.91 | 11.5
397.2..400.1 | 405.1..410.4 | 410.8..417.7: -0.452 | 9.67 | 11.2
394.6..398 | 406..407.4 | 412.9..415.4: -0.244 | 6.57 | 10.9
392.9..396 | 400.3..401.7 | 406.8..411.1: -0.434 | 6.25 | 11.5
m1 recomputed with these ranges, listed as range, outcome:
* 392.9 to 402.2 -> 8.34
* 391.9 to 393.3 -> 5.9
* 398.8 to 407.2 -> 11.4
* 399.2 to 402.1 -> 11.4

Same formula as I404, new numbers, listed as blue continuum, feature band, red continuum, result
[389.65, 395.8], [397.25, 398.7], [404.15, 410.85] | -0.019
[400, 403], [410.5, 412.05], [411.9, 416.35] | -0.060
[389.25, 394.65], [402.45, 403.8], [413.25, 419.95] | -0.496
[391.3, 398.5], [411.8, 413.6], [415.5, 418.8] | -0.304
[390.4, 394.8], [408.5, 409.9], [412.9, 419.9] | -0.388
